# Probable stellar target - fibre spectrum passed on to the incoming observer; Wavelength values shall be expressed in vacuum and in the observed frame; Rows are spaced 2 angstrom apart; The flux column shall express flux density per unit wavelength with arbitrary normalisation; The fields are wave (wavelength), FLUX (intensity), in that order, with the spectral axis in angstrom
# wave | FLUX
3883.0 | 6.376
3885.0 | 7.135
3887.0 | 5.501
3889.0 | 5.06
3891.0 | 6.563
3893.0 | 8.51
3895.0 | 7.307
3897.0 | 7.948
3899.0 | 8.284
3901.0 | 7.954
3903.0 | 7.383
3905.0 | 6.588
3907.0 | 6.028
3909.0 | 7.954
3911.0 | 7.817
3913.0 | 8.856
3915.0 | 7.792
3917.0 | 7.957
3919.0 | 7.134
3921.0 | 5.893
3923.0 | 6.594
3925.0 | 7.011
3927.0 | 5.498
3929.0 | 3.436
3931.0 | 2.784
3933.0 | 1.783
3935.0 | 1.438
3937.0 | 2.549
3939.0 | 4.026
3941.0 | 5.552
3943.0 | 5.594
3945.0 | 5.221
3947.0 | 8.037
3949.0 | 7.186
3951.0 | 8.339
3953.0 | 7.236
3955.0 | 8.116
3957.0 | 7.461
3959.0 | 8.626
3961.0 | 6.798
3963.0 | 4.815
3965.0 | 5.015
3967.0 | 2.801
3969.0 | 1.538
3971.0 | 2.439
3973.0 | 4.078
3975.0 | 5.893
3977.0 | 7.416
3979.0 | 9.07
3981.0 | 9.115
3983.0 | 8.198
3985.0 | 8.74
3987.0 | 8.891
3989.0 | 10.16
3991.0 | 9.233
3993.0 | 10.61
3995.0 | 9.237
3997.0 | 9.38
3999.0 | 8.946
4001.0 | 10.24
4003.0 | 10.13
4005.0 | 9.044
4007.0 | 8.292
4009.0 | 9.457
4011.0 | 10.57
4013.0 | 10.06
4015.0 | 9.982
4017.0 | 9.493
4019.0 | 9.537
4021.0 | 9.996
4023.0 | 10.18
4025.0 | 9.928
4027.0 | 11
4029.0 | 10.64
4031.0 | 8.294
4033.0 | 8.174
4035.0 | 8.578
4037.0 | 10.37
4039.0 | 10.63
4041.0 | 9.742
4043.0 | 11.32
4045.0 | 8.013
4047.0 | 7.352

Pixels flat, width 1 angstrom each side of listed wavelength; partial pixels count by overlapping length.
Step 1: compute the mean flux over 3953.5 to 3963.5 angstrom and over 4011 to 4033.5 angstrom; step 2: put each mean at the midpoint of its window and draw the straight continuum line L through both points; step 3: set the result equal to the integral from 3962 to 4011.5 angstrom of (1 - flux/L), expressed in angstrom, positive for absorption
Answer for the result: 4.8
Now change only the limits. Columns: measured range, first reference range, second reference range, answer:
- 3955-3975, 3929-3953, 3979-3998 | 5.2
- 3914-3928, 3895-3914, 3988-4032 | 2.0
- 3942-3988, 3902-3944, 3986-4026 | 6.7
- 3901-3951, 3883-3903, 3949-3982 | 5.9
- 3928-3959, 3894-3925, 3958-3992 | 7.2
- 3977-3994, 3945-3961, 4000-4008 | -0.7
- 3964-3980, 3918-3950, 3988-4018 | 6.0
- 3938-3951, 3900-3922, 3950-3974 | 0.1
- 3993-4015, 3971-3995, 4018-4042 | -1.9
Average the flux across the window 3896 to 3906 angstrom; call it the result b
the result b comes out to 7.63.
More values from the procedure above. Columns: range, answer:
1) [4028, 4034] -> 9.04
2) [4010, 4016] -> 10.2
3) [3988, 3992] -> 9.7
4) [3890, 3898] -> 7.58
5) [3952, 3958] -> 7.6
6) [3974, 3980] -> 7.46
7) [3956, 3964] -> 6.92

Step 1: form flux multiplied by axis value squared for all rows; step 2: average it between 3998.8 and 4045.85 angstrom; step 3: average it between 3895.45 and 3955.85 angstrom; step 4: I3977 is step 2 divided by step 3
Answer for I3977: 1.6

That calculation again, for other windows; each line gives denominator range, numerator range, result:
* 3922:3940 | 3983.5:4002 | 2.50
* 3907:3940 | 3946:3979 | 1.12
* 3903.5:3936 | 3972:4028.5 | 1.62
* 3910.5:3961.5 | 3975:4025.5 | 1.59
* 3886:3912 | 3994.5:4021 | 1.42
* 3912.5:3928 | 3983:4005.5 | 1.40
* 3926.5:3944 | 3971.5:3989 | 2.19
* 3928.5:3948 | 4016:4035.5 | 2.47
